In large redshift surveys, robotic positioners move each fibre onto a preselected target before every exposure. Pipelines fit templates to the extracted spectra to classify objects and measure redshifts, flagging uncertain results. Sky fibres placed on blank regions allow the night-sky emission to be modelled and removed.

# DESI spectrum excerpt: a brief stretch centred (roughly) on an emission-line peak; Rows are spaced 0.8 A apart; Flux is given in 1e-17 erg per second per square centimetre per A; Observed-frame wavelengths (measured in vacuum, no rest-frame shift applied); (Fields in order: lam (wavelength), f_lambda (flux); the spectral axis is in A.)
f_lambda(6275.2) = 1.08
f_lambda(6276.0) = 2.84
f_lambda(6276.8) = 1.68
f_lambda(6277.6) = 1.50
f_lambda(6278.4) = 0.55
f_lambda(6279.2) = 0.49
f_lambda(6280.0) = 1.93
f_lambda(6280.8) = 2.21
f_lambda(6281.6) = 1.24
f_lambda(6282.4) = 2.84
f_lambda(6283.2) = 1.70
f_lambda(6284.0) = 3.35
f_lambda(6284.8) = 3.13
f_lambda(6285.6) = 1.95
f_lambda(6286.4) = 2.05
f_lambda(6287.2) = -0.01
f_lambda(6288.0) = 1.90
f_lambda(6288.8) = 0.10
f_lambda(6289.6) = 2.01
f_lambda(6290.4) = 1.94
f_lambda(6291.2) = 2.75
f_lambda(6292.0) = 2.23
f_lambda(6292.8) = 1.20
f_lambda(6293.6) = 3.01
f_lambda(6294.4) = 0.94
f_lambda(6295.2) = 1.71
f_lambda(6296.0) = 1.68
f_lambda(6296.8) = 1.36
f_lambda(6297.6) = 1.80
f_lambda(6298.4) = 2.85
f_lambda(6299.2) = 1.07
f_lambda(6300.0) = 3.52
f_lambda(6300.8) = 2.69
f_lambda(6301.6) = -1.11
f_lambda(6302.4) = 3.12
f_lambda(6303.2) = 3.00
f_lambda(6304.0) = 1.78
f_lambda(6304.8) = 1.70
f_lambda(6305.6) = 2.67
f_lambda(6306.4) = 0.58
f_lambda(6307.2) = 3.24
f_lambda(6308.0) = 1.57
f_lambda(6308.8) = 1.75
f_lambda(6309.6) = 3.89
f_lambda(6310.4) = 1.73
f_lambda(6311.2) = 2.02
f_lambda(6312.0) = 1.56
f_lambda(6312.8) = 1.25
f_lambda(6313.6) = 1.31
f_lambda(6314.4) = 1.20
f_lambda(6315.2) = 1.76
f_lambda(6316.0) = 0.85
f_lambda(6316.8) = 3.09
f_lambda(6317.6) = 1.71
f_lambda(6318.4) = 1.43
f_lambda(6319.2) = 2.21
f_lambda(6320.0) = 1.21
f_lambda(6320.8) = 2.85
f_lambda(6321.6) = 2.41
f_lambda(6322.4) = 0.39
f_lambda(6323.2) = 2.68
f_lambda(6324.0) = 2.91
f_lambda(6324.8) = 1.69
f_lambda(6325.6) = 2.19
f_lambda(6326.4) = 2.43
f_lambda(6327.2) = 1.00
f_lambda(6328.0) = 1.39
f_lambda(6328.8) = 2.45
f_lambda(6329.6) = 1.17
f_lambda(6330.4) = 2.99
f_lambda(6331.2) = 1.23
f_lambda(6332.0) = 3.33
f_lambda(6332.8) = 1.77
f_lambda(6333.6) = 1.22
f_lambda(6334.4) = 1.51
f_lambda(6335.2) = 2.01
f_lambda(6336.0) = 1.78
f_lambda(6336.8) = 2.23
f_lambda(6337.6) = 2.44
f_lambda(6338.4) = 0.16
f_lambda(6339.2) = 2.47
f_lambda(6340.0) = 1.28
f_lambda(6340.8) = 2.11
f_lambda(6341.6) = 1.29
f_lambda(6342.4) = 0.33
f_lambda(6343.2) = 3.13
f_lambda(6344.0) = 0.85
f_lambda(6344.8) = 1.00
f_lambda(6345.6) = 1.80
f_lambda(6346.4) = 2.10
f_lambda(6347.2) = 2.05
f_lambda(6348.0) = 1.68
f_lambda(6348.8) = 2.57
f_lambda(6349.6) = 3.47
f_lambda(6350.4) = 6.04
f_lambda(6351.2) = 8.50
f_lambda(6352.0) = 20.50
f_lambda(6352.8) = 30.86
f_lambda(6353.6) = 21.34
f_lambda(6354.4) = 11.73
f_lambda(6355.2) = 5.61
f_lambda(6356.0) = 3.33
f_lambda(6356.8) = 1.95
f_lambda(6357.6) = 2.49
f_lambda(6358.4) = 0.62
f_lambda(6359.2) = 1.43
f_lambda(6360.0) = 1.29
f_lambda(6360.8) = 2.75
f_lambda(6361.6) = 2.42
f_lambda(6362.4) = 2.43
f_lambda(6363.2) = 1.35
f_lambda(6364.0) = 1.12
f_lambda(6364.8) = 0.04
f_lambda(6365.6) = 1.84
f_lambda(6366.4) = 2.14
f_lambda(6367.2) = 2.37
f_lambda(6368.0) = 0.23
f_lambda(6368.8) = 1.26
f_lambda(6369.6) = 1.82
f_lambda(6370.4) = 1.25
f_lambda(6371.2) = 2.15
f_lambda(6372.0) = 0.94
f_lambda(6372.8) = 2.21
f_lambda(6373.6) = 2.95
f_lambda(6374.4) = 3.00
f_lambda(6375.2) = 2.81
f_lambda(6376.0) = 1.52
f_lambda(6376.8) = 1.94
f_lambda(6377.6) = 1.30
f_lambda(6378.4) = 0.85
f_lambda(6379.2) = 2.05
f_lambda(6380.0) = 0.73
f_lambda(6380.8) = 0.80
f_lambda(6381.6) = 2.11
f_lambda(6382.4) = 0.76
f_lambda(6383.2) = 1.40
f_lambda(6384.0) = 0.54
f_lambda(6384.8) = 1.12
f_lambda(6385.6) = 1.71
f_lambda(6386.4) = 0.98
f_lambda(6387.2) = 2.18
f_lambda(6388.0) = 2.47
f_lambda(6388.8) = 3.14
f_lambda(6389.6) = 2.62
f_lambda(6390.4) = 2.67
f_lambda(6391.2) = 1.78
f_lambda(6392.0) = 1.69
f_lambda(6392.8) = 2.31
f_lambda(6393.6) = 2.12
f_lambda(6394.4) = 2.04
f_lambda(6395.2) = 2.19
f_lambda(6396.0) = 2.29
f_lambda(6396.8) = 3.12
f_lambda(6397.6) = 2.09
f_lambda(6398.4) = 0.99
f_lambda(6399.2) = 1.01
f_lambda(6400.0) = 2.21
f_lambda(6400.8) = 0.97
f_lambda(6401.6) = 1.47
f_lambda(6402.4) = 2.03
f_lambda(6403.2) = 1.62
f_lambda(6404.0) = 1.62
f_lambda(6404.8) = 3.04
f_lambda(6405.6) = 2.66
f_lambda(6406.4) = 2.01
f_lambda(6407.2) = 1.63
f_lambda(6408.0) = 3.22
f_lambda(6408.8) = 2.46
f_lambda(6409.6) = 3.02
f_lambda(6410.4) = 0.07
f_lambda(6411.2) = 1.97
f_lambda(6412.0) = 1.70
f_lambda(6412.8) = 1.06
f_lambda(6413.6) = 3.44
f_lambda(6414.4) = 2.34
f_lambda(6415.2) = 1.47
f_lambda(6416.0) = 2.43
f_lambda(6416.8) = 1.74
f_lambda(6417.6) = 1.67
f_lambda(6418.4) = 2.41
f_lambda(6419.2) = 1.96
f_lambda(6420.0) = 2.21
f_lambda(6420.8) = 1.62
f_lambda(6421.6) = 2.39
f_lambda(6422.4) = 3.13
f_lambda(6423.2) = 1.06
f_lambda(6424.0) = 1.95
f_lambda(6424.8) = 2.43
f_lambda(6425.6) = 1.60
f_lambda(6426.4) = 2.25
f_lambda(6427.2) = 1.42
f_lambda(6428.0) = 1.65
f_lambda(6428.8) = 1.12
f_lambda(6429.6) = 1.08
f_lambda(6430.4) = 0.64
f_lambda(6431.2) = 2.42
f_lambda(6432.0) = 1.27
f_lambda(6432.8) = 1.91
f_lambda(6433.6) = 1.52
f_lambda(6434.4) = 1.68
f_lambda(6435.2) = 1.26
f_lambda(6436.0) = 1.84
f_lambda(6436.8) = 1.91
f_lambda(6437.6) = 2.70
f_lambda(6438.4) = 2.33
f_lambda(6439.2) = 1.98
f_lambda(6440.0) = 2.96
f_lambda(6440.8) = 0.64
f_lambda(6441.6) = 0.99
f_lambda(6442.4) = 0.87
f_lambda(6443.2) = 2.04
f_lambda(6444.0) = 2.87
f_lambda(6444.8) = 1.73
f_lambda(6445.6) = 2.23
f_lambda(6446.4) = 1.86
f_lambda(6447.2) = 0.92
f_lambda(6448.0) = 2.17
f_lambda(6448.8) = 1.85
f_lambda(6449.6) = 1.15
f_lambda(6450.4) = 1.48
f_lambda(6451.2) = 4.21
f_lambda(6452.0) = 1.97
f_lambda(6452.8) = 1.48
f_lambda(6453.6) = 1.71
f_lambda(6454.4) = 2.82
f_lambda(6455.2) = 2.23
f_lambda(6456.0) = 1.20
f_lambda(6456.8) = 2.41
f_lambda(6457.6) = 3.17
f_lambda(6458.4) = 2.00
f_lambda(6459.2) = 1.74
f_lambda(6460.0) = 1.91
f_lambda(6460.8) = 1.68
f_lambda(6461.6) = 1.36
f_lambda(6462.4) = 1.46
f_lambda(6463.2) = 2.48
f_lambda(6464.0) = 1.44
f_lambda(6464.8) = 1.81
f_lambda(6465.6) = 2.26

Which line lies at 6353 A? Hbeta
